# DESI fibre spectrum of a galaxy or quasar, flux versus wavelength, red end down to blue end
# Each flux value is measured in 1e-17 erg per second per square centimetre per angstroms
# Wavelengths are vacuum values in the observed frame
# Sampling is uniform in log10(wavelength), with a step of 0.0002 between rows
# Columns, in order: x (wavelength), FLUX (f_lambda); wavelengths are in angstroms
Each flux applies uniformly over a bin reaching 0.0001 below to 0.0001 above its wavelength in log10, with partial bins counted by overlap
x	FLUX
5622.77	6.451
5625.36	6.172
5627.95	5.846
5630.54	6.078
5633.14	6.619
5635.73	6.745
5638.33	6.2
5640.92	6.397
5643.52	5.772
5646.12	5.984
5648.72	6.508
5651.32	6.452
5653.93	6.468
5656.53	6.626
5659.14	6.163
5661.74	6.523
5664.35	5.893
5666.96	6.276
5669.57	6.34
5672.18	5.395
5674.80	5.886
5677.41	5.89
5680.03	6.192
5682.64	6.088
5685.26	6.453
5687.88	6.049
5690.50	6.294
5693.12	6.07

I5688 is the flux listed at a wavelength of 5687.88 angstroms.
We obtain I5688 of 6.049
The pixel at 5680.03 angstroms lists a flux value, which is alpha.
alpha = 6.192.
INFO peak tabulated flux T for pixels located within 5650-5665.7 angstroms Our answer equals 6.626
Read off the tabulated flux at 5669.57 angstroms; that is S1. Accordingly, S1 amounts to 6.34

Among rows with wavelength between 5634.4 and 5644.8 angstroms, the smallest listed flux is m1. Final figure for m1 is 5.772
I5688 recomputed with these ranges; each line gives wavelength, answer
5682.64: 6.088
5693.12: 6.07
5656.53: 6.626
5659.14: 6.163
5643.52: 5.772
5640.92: 6.397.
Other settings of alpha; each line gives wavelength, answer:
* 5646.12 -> 5.984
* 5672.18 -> 5.395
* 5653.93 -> 6.468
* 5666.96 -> 6.276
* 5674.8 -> 5.886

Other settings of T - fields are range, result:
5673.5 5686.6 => 6.453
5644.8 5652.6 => 6.508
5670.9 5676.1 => 5.886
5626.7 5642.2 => 6.745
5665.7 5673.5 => 6.34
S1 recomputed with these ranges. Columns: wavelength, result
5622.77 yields 6.451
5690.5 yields 6.294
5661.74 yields 6.523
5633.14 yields 6.619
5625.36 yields 6.172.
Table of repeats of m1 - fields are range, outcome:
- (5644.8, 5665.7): 5.893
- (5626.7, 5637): 5.846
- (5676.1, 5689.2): 5.89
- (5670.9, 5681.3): 5.395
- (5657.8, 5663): 6.163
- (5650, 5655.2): 6.452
